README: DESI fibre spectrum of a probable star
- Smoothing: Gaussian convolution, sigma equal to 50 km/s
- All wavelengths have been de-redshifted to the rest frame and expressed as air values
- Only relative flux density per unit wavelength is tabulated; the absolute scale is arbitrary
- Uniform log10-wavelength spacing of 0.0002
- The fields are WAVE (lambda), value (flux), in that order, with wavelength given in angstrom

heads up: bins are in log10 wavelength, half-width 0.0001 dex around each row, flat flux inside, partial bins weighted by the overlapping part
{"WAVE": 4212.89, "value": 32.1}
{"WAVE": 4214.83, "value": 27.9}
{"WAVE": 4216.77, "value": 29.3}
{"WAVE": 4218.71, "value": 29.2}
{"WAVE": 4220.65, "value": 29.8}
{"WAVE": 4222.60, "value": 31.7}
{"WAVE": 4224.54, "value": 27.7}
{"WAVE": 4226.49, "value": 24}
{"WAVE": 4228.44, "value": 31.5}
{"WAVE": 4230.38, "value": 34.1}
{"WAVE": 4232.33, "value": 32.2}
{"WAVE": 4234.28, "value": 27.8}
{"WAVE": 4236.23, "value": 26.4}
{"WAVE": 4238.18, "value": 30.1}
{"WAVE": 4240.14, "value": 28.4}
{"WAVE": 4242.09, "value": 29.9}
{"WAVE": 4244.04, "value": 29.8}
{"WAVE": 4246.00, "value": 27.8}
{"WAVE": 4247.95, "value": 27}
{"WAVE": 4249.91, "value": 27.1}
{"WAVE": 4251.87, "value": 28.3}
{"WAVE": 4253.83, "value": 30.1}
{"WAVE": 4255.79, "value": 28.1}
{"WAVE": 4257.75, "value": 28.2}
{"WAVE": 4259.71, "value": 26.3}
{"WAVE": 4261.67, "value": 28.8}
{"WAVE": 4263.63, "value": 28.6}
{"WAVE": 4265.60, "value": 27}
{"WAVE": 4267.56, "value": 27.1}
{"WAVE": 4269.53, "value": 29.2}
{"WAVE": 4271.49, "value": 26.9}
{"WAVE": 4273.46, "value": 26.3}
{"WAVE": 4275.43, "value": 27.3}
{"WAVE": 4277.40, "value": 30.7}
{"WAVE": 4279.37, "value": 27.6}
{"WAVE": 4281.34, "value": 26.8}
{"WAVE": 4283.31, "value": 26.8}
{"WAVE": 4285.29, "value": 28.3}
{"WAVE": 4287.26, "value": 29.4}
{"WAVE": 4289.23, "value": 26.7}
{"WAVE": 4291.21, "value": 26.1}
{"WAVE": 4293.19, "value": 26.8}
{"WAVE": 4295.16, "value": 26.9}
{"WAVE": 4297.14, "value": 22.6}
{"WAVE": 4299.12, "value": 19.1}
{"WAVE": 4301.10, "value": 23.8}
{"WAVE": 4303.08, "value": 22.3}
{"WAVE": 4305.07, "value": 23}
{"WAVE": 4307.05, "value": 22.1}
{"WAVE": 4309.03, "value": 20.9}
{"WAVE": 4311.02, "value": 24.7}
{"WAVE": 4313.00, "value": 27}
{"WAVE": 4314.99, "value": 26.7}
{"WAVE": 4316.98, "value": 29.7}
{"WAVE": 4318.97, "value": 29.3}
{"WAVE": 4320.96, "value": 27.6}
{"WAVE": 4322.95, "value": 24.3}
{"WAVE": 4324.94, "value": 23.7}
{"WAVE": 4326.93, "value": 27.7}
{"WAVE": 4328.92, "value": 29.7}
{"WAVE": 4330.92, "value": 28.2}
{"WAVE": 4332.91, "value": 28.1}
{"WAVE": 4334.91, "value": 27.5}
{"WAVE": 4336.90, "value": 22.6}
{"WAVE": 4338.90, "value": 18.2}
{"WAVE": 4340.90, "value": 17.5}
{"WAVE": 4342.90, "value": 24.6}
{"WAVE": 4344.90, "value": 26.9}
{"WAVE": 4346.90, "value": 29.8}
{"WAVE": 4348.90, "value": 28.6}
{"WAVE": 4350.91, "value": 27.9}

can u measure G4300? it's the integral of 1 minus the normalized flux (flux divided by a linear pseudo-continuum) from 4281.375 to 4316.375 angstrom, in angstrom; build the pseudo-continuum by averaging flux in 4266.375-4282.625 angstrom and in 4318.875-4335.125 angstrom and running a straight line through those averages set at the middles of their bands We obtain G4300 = 3.2 angstrom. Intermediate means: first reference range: 27.7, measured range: 25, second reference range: 27.2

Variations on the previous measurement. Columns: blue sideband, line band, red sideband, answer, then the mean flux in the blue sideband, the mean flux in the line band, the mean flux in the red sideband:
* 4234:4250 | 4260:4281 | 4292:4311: -1.63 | 28.3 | 27.9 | 23.2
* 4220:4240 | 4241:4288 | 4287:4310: -2.44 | 29.5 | 28.1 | 24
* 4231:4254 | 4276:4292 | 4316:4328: 0.04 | 28.8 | 27.8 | 27.1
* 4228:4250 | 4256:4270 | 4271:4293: 0.24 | 29.4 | 27.9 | 27.5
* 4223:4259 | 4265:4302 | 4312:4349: 1.30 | 28.8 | 26.6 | 26.1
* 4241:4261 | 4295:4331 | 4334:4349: 0.46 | 28.3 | 25.1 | 24.2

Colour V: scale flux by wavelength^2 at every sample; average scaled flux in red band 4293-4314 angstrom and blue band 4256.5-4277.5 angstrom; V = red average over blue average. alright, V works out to 0.86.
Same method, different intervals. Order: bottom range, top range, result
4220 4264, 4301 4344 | 0.90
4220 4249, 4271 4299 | 0.94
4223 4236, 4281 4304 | 0.89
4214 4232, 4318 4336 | 0.97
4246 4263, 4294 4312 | 0.84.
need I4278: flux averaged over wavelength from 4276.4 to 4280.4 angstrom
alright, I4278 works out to 29.1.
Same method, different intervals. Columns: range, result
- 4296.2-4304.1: 21.9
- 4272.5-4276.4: 26.8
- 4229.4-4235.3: 31.4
